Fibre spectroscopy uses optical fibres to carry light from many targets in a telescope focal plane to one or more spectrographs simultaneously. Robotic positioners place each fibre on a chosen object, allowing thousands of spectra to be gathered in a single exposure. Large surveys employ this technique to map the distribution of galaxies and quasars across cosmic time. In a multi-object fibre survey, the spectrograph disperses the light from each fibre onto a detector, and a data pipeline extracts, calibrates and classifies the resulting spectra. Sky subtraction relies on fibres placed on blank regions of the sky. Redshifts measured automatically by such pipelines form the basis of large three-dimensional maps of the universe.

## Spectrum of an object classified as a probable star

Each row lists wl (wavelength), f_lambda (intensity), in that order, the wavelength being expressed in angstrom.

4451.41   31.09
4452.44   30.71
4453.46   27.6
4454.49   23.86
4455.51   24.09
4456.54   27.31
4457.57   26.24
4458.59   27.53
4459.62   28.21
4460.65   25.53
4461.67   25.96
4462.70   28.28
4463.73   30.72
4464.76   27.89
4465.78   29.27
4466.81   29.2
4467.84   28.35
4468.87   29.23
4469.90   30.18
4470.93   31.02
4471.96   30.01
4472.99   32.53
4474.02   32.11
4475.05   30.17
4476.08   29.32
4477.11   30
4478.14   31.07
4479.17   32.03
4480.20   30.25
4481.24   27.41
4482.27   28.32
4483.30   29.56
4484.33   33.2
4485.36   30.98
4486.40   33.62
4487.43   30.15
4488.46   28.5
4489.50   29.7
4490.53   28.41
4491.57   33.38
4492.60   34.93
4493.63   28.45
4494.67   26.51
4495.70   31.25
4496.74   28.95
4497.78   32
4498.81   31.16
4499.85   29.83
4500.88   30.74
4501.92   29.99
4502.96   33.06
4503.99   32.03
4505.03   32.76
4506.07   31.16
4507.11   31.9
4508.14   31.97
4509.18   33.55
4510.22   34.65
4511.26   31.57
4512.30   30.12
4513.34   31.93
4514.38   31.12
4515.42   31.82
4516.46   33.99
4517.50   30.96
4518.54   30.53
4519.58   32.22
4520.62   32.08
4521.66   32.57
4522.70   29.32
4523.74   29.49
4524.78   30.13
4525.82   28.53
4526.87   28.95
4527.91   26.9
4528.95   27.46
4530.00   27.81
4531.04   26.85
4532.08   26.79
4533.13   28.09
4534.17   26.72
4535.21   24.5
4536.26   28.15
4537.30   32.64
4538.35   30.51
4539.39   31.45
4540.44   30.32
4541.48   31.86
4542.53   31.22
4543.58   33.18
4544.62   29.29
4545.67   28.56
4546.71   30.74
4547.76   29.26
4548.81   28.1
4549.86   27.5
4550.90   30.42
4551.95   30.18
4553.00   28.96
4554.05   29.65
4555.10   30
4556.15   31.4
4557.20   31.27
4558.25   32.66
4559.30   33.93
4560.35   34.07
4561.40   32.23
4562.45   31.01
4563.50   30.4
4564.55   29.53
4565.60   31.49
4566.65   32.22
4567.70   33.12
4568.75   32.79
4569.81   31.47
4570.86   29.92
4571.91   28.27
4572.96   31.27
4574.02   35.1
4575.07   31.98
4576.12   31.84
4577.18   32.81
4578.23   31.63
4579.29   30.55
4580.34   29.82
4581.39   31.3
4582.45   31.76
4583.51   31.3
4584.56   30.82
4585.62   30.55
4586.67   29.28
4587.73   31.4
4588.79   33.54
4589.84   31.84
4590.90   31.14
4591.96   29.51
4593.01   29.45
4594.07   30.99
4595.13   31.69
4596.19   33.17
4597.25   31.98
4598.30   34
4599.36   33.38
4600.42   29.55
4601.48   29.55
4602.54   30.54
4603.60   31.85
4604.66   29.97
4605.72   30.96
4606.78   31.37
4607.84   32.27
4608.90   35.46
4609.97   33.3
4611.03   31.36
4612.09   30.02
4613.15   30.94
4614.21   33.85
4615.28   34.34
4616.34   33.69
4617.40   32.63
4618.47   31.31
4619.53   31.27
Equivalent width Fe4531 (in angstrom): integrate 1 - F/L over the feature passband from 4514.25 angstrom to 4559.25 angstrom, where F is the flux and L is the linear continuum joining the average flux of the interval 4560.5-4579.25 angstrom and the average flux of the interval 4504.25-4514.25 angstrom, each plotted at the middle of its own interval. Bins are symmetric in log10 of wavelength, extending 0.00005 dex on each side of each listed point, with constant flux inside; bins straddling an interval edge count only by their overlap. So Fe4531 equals 2.8 angstrom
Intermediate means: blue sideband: 32.1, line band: 29.9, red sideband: 31.6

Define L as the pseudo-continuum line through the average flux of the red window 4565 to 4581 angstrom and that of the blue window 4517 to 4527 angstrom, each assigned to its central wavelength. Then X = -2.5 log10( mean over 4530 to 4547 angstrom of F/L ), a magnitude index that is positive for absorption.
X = 0.05 mag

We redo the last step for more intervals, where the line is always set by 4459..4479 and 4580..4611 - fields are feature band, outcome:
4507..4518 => -0.07 mag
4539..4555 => 0.02 mag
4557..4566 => -0.03 mag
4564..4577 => -0.02 mag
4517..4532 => 0.03 mag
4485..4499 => -0.03 mag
